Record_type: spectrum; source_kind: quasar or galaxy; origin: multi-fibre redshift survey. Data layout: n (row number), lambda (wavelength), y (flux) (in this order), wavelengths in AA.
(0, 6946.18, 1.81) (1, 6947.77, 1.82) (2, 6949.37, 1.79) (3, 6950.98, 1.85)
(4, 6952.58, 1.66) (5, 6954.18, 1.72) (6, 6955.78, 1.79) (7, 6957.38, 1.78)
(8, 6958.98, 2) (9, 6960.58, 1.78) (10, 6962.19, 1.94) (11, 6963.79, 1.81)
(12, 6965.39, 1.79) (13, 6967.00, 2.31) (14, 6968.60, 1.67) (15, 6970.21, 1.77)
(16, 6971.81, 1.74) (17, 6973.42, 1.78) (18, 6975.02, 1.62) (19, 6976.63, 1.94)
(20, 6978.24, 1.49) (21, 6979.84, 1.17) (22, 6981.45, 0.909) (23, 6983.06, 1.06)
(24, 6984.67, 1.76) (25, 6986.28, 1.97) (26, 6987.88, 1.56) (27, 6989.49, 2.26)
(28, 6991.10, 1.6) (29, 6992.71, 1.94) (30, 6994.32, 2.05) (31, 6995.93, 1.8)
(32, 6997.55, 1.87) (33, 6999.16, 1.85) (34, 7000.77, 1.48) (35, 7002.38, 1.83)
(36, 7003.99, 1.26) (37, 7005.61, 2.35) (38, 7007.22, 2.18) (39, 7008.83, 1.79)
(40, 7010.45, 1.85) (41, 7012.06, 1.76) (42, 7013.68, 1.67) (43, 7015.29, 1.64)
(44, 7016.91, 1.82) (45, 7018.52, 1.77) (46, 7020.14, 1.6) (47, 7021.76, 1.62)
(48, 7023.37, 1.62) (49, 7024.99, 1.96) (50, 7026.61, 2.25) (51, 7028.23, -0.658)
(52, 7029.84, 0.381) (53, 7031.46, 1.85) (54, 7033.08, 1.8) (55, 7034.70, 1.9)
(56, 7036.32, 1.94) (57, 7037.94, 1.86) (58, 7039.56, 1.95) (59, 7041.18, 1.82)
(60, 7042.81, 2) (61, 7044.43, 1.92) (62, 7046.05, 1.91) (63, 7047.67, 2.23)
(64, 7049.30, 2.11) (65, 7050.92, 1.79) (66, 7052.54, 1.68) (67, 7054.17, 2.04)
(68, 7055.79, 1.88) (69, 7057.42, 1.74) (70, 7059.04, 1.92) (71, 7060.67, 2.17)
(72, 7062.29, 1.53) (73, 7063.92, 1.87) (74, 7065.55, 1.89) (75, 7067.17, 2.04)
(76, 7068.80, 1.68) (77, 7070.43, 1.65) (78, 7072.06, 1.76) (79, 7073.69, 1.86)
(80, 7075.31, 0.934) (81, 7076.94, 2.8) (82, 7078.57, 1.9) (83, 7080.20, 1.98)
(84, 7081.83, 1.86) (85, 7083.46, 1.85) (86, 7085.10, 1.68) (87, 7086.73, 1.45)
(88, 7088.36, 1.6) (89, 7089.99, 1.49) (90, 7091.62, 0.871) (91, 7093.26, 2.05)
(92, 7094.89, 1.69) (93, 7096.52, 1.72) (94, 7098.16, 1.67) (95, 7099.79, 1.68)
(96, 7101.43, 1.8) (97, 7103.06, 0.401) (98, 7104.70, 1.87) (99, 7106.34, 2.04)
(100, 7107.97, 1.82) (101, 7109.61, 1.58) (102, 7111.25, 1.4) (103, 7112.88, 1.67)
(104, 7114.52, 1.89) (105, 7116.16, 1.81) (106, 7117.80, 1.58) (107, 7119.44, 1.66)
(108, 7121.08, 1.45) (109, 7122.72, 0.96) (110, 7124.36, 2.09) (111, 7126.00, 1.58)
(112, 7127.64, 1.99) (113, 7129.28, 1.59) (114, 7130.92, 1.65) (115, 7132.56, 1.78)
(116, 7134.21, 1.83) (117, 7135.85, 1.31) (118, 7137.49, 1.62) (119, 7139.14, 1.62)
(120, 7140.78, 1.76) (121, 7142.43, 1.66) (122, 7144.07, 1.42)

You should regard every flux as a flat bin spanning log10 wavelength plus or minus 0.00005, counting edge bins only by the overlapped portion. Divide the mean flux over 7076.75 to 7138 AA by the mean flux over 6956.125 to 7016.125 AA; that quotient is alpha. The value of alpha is 0.95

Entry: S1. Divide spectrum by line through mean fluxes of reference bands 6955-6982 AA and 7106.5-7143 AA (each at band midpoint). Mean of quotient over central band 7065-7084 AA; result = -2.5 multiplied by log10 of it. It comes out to -0.10 mag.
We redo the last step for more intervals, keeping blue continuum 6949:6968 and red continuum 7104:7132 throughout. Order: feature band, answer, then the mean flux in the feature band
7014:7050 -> 0.050 mag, 1.69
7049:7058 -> -0.067 mag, 1.86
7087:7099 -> 0.086 mag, 1.58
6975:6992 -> 0.159 mag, 1.58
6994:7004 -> 0.032 mag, 1.76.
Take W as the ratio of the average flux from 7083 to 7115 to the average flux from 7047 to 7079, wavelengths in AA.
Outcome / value 0.86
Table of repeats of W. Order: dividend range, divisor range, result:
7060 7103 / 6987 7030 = 1.02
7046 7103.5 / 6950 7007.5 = 1.00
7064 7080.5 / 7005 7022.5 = 1.02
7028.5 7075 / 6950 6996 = 1.03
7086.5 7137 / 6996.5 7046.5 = 0.95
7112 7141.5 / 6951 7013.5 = 0.94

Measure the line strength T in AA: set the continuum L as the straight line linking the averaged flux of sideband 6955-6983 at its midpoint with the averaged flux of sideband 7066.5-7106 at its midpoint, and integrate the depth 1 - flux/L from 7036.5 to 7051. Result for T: -2.3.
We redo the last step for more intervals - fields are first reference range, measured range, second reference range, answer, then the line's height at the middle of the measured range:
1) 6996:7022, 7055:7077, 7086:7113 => -2.1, 1.65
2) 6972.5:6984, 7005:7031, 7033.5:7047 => 1.9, 1.74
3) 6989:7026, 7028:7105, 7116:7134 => 0.3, 1.73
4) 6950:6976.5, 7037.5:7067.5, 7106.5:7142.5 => -3.2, 1.73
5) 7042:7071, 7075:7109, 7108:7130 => 1.3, 1.75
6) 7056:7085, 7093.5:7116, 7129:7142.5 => 1.2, 1.74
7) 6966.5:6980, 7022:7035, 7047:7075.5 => 3.0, 1.8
